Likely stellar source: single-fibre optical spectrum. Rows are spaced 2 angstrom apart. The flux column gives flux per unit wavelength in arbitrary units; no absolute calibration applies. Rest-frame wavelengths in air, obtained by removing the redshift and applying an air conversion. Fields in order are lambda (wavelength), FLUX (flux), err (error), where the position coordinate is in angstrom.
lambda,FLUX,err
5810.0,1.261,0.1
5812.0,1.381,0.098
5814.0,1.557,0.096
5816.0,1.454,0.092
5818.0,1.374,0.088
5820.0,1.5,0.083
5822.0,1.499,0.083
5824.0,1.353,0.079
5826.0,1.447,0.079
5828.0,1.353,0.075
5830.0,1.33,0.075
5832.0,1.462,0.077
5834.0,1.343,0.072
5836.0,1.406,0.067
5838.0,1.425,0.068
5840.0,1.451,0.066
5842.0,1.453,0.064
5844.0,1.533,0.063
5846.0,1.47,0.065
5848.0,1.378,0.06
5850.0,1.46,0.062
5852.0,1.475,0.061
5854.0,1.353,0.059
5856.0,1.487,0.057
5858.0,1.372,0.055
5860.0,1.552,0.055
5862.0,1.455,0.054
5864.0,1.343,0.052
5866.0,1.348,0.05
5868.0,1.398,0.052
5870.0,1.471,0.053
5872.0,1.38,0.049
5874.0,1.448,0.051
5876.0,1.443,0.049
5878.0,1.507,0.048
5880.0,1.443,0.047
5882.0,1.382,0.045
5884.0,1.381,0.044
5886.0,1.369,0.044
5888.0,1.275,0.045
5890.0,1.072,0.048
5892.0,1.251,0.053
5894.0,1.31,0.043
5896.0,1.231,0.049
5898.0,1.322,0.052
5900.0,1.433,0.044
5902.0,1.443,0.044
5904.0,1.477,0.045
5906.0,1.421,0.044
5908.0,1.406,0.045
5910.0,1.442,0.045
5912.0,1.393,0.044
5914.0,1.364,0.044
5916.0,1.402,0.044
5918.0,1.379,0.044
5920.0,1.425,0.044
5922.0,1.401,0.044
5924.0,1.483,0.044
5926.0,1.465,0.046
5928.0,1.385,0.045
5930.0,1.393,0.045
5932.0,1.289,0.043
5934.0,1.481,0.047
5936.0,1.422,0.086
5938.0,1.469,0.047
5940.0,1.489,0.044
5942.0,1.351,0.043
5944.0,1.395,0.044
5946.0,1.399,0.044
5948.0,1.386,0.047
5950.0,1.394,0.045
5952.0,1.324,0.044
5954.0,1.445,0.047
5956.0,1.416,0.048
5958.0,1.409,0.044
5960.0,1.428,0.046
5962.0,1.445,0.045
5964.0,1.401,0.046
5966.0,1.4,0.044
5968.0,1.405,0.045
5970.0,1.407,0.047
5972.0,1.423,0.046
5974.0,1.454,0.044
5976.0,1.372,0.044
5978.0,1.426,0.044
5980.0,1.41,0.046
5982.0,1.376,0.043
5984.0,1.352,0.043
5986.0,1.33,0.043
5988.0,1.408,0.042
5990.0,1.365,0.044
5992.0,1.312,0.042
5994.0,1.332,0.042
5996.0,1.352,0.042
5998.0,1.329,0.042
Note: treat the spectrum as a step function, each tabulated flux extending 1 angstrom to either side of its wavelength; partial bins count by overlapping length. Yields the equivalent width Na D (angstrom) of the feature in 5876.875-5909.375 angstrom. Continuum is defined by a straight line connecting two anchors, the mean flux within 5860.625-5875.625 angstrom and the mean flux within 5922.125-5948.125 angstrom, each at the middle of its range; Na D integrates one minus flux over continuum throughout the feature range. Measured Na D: 1.2 angstrom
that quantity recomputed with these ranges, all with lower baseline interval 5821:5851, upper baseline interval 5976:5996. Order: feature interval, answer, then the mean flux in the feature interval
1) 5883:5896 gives 1.2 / 1.27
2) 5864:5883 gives -0.1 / 1.42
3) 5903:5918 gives -0.2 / 1.41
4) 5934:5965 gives -0.7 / 1.41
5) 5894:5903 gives 0.3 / 1.35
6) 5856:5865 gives -0.1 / 1.44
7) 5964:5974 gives -0.3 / 1.41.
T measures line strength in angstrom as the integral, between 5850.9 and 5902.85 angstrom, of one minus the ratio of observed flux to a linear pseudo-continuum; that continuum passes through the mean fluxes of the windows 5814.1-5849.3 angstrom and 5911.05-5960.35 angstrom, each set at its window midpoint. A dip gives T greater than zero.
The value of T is 1.4 angstrom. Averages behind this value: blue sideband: 1.43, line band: 1.38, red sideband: 1.41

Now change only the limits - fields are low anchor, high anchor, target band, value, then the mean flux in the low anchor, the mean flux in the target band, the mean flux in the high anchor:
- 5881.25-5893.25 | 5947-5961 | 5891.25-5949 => -2.4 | 1.29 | 1.4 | 1.4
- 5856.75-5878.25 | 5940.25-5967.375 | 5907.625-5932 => 0.1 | 1.43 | 1.41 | 1.4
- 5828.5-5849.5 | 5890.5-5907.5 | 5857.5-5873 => -0.3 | 1.42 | 1.42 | 1.35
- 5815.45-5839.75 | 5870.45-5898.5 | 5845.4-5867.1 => -0.7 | 1.41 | 1.43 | 1.35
